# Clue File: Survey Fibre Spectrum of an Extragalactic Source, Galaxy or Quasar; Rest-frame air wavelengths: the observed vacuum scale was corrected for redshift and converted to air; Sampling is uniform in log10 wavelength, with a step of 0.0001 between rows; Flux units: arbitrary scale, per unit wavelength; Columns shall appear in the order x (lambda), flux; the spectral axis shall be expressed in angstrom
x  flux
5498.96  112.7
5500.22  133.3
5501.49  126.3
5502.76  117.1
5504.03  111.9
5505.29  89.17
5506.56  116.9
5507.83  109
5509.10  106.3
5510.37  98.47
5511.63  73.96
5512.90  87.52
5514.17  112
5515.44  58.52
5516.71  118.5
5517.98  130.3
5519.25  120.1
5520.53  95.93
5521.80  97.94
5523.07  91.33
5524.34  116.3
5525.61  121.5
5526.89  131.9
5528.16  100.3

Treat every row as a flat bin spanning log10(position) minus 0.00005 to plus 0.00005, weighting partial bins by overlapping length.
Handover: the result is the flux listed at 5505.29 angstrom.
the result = 89.17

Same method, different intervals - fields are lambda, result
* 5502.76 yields 117.1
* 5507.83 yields 109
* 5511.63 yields 73.96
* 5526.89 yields 131.9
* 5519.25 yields 120.1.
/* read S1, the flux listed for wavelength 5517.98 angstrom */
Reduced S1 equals 130.3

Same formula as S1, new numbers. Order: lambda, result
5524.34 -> 116.3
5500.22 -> 133.3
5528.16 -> 100.3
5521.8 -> 97.94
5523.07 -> 91.33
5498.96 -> 112.7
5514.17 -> 112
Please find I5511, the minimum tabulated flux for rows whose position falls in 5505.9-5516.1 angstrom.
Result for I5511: 58.52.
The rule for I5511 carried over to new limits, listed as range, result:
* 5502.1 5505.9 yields 89.17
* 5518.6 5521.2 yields 95.93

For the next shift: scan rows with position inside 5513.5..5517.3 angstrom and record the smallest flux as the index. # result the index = 58.52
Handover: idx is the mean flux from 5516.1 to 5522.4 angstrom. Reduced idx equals 112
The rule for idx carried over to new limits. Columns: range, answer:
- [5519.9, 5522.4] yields 97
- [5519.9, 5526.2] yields 105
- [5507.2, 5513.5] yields 95.2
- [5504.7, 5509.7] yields 105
